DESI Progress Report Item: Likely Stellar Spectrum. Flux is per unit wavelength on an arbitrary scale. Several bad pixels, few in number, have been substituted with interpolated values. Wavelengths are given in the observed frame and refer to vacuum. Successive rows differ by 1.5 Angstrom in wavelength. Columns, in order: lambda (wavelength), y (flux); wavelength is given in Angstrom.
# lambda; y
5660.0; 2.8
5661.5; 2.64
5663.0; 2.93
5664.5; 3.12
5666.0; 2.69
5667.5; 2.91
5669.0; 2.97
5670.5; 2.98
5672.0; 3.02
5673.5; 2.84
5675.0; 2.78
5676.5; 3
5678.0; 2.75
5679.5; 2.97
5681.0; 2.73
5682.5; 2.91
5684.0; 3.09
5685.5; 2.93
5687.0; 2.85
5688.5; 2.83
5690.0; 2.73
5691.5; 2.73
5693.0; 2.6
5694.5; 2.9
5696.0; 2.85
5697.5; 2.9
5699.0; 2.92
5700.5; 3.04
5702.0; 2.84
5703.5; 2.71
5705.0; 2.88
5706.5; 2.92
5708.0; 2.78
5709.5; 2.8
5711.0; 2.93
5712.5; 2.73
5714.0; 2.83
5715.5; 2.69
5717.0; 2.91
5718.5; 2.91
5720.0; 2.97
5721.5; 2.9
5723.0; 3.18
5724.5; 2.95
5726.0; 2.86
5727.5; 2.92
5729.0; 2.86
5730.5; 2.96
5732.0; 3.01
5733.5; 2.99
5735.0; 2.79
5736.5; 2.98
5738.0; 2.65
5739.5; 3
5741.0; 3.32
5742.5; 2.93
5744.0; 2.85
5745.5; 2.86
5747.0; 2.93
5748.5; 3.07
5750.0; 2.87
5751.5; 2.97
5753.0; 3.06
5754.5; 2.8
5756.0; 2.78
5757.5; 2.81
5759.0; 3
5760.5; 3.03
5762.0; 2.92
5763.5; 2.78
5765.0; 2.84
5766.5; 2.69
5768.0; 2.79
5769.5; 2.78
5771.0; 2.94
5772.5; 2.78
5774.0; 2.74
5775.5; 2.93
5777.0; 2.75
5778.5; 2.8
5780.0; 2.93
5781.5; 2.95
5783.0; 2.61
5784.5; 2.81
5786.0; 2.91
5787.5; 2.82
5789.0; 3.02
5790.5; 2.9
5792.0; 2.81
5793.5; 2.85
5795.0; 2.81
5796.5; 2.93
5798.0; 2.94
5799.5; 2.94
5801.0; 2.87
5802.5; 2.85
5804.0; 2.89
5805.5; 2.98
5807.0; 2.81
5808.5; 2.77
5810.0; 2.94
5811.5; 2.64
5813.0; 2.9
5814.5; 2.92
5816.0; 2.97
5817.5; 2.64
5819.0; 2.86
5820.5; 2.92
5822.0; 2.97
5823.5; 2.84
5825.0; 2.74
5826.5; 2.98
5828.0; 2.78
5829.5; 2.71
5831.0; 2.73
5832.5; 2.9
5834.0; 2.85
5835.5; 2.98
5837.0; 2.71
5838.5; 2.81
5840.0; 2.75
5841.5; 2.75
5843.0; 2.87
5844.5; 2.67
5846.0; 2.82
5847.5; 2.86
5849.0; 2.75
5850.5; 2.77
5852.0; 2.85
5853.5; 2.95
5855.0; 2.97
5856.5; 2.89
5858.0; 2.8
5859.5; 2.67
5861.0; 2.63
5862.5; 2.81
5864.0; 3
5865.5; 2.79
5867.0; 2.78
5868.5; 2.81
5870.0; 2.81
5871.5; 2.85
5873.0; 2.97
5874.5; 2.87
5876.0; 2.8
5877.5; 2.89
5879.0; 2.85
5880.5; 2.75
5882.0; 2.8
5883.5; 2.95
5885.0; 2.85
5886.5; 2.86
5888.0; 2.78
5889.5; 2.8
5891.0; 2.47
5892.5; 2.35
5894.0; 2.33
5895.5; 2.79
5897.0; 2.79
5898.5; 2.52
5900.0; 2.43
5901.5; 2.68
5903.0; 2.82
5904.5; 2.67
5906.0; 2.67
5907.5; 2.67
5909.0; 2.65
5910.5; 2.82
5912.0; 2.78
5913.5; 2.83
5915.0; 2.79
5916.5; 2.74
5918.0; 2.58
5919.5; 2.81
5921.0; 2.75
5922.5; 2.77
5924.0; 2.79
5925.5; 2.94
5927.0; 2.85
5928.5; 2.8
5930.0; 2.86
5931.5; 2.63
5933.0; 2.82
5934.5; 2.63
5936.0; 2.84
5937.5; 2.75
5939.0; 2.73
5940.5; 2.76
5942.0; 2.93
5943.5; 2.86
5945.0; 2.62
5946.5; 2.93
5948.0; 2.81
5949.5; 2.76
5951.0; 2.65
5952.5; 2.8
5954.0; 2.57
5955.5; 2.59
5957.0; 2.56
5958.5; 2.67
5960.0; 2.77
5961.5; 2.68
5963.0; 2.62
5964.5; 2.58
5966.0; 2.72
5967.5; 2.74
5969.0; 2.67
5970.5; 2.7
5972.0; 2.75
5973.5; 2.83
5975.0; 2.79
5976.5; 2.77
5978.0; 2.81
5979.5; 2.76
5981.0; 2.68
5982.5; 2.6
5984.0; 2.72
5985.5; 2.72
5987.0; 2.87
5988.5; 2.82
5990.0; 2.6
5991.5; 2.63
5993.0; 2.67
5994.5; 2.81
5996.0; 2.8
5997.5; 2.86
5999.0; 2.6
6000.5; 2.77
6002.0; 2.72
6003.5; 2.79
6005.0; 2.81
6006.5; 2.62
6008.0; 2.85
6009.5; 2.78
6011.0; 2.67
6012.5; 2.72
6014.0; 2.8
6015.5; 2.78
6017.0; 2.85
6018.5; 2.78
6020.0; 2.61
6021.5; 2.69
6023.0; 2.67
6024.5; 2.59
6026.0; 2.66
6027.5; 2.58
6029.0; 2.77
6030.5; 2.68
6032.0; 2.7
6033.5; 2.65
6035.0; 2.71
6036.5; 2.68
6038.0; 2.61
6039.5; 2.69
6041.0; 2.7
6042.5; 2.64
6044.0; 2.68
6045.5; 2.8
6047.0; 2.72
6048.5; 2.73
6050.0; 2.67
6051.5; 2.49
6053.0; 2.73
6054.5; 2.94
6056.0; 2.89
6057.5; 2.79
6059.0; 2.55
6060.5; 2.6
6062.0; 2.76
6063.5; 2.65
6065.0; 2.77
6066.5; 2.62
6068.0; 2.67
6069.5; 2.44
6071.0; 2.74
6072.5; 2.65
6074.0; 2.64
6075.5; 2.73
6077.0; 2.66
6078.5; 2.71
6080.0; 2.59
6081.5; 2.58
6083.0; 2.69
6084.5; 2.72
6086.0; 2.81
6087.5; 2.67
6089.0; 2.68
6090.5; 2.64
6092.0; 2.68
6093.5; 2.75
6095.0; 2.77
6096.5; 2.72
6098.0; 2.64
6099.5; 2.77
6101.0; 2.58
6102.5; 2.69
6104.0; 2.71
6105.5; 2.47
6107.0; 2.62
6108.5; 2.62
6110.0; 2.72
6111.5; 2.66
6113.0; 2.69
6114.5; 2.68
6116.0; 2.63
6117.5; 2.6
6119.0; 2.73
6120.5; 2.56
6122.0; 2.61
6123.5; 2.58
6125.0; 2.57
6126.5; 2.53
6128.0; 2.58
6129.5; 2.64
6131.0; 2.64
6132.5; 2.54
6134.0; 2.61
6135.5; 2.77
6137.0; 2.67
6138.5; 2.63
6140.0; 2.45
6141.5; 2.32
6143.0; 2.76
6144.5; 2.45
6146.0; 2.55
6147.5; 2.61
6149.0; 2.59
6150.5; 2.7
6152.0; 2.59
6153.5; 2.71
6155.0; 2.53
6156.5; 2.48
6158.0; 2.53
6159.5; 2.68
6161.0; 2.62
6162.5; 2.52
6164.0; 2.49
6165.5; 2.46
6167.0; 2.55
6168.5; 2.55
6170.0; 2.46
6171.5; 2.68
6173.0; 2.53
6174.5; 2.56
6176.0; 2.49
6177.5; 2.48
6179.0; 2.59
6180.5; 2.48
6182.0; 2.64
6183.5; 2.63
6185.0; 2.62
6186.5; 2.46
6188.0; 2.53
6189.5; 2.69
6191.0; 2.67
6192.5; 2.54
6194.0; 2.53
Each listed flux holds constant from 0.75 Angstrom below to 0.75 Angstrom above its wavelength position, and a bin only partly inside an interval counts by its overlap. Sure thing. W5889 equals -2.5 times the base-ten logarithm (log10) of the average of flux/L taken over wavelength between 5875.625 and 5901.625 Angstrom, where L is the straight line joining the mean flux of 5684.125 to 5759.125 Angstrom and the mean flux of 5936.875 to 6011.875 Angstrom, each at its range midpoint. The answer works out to 0.03 mag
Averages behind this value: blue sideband 2.89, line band 2.7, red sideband 2.73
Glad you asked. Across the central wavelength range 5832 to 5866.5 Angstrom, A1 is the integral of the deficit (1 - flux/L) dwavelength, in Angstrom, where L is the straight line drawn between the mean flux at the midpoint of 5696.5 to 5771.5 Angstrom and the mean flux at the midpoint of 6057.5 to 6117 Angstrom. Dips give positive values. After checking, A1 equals 0.0 Angstrom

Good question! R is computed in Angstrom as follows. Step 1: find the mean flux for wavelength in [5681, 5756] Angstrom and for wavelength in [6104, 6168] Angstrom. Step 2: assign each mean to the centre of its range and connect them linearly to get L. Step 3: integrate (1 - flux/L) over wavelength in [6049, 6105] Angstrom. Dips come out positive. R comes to -1.0 Angstrom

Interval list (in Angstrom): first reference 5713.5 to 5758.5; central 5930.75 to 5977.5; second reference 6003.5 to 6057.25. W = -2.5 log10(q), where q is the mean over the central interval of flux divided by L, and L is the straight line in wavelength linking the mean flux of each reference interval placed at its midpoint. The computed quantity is 0.02 mag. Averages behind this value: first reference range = 2.92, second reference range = 2.71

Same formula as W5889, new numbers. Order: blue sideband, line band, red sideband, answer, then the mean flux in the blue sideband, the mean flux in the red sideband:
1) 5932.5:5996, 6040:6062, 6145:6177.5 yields -0.02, 2.73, 2.56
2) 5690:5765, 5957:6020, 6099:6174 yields -0.01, 2.89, 2.6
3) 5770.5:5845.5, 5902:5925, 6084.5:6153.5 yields 0.01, 2.84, 2.63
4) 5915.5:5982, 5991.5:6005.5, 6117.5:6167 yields -0.02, 2.74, 2.58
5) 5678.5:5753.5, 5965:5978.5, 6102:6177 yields -0.01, 2.89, 2.59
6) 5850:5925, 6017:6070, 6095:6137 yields 0.00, 2.76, 2.64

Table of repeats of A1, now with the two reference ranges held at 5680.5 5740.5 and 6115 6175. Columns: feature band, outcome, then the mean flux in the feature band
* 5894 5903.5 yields 0.4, 2.64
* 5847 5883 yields -0.8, 2.83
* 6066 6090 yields -0.3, 2.66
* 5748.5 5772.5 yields -0.3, 2.87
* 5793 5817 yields -0.5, 2.87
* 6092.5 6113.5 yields -0.5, 2.67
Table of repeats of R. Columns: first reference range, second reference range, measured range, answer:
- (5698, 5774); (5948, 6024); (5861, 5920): 0.9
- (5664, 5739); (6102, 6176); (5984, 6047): -1.0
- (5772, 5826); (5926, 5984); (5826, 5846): 0.1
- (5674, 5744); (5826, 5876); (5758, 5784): 0.2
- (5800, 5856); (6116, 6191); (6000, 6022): -0.5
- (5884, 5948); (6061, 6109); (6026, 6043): 0.1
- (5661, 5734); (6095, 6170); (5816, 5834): -0.2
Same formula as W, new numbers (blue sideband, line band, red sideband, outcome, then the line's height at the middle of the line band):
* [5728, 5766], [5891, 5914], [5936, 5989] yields 0.056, 2.78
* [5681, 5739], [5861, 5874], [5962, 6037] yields -0.019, 2.79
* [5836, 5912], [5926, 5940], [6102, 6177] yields -0.018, 2.73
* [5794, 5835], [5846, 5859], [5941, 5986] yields -0.011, 2.82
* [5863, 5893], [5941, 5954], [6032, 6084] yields -0.009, 2.76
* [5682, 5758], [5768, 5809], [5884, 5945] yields -0.008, 2.83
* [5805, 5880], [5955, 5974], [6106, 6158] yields 0.021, 2.74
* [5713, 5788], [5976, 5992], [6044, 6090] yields 0.006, 2.74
